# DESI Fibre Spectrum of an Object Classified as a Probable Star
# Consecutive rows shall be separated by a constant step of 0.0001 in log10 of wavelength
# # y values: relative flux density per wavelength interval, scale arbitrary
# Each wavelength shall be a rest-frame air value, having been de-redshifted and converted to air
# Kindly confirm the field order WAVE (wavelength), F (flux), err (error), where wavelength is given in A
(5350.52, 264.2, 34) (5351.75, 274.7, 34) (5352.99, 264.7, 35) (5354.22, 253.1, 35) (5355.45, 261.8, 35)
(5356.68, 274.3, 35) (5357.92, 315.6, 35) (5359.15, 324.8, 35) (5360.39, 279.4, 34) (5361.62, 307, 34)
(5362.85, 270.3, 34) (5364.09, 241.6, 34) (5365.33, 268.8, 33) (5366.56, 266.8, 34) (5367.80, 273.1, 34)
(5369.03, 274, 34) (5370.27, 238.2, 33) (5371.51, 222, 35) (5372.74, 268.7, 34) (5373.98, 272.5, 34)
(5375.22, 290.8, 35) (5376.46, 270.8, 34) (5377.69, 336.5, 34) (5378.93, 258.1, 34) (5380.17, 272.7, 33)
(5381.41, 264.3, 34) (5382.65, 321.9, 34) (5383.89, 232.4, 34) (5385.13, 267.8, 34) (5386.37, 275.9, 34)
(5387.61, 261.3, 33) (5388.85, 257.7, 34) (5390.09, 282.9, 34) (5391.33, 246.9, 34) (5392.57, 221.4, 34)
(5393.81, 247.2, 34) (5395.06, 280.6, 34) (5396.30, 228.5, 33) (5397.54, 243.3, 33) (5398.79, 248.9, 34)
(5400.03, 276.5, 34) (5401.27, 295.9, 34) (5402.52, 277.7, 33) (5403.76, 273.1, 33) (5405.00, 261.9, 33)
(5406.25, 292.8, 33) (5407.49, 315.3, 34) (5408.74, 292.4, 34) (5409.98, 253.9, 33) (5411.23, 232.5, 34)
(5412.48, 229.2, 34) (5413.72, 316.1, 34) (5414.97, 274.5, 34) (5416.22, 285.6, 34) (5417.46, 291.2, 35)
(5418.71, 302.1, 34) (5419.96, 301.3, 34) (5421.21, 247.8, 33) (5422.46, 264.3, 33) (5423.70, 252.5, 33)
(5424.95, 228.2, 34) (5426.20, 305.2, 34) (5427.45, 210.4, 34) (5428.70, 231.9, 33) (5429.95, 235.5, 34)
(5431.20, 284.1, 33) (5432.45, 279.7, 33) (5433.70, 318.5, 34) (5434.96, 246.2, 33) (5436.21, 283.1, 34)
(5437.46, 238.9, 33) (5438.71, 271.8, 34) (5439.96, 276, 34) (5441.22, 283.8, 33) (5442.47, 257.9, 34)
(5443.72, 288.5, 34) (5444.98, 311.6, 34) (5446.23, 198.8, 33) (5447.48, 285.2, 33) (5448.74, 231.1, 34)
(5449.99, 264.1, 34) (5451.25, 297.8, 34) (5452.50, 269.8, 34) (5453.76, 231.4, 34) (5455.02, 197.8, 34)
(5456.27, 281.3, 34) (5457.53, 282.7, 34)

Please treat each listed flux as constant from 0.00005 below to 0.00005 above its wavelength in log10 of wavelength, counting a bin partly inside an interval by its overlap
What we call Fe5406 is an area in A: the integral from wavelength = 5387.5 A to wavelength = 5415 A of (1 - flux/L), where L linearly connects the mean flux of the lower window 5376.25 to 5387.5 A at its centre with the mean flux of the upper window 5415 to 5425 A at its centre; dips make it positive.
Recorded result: 1.0 A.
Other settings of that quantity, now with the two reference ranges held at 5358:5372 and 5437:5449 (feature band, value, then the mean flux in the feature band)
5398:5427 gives -0.7 A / 274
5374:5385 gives -0.4 A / 280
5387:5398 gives 0.7 A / 252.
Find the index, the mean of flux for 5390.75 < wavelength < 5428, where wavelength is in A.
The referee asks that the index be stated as 267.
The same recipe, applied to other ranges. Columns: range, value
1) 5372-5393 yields 271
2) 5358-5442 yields 270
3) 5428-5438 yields 264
